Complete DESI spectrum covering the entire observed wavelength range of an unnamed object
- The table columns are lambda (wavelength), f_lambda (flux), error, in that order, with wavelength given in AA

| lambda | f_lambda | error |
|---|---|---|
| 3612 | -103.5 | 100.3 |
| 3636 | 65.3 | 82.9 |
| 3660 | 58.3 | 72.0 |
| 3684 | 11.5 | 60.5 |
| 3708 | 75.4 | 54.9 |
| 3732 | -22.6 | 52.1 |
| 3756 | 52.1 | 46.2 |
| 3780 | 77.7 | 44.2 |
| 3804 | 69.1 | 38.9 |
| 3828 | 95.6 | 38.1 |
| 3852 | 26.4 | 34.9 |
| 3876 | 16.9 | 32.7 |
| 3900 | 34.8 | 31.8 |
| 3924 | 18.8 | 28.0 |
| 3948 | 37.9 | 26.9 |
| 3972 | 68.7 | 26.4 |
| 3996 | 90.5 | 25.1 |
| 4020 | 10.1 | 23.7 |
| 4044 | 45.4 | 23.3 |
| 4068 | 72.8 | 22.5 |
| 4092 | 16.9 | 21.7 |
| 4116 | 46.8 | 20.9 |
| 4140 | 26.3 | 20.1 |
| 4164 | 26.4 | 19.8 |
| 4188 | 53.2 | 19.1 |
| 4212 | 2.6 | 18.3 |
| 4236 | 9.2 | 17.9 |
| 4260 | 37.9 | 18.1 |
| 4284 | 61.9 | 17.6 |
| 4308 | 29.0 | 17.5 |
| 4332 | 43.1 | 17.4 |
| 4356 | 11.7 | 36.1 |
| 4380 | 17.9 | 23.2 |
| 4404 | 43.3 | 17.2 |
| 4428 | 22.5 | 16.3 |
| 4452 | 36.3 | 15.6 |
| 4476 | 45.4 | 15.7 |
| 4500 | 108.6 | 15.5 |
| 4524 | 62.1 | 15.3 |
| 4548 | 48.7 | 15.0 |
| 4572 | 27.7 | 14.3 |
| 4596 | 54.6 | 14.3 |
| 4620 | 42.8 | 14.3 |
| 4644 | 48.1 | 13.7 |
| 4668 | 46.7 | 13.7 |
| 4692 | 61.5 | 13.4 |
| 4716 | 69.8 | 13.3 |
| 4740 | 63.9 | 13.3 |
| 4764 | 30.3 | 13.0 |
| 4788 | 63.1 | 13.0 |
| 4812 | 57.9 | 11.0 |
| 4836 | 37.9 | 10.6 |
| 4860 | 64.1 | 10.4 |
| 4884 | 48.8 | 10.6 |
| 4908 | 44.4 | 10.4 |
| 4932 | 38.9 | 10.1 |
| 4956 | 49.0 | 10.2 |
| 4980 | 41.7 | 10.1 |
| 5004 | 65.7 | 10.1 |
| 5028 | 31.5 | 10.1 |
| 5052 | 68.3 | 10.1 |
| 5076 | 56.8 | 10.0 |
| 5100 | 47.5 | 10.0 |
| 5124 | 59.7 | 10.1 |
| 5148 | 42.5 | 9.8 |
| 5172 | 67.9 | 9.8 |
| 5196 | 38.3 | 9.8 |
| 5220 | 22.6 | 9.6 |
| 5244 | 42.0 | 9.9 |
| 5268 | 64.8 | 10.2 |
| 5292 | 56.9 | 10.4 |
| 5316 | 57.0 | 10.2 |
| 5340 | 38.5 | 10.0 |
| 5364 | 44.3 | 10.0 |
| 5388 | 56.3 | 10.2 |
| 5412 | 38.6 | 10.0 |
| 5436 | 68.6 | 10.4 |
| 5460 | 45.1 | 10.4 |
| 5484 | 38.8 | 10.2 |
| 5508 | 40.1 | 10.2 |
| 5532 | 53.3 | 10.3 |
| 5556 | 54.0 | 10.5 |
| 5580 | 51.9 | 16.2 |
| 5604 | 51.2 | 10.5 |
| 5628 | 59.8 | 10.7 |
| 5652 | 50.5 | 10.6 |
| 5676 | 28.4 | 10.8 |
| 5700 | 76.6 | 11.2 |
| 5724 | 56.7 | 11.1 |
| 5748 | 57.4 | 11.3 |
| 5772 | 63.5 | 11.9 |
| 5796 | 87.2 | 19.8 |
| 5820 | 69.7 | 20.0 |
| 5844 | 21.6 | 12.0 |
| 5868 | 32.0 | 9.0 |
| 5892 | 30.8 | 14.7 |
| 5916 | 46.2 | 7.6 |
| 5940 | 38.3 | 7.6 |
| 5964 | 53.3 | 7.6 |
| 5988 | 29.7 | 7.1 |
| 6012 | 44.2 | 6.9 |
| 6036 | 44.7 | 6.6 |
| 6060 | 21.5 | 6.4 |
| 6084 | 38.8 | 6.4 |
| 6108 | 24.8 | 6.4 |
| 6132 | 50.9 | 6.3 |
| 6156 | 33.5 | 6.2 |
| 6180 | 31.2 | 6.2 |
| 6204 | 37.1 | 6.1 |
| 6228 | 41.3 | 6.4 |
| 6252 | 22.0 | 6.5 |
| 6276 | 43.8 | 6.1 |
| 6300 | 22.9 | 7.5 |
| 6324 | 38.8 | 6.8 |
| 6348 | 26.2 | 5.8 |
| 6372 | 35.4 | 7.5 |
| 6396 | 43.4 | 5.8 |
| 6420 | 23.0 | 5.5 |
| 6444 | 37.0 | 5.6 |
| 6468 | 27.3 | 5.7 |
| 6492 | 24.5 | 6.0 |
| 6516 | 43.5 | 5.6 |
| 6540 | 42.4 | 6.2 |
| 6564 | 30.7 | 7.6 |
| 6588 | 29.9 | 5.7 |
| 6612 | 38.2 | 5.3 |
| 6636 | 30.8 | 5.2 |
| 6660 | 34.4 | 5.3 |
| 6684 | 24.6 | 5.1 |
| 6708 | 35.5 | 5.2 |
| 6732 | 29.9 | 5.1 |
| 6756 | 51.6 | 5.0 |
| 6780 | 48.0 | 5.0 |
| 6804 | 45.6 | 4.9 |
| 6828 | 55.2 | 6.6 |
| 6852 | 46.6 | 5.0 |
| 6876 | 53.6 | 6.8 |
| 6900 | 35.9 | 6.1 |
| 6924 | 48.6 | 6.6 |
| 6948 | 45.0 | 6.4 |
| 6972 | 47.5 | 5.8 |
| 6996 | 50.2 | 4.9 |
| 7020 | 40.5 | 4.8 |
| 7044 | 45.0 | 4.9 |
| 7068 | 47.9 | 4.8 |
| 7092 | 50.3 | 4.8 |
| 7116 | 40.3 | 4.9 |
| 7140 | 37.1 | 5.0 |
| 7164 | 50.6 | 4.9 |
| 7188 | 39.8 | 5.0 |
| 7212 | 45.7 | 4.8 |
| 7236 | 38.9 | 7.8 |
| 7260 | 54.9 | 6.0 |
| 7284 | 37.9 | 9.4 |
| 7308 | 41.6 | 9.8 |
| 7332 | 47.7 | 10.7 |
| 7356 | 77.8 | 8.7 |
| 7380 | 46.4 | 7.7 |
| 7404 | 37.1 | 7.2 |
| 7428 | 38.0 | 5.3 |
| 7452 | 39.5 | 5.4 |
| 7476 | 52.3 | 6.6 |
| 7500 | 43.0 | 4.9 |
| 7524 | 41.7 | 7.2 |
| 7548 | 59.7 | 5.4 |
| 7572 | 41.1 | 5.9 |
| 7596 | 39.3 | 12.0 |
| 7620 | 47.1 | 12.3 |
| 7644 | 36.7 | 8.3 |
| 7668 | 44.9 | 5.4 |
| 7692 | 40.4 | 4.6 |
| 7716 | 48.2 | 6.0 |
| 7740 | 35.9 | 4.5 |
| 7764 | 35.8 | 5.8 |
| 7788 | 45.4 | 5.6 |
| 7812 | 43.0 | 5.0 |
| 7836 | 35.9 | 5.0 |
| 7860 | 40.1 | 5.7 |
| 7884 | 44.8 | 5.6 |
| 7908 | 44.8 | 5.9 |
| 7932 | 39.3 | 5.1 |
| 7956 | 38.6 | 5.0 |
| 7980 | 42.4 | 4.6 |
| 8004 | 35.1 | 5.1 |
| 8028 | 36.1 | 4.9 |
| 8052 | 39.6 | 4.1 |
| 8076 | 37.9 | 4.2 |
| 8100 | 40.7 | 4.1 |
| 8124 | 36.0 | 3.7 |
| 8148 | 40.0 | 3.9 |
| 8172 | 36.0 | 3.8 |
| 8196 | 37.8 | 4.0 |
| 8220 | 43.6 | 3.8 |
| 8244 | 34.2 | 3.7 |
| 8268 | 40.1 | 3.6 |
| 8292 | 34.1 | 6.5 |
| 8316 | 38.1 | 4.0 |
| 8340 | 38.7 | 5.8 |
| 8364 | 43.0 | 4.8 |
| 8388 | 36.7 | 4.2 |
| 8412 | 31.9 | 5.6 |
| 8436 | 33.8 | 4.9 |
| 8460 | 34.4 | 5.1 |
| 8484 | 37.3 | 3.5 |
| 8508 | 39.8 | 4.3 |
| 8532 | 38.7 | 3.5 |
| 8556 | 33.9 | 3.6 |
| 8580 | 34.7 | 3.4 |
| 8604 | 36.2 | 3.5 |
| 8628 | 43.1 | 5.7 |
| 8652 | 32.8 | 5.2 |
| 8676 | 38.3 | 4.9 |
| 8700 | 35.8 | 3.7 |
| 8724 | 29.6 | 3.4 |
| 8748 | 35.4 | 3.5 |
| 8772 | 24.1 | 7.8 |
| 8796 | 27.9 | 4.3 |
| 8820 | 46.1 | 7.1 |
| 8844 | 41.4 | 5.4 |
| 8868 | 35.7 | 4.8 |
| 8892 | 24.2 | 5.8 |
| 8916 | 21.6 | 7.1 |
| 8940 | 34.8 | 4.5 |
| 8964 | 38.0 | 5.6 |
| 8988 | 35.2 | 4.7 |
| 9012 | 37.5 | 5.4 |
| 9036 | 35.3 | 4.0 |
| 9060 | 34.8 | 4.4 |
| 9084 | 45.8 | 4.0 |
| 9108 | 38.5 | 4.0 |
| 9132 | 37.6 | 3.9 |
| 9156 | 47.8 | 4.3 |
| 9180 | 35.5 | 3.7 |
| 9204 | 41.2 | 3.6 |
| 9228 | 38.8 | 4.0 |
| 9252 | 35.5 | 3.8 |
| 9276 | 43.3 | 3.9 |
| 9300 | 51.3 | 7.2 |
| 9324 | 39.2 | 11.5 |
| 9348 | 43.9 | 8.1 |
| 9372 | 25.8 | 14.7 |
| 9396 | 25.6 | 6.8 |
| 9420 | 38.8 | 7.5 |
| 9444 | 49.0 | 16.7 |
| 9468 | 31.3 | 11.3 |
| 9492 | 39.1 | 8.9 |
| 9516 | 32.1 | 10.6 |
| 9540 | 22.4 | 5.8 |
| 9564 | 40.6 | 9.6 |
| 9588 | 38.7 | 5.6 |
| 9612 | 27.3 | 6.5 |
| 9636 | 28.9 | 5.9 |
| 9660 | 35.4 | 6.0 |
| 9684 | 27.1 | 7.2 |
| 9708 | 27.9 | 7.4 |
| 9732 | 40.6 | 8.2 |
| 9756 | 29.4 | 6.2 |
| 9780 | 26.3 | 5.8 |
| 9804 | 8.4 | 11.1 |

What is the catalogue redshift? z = 0.12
